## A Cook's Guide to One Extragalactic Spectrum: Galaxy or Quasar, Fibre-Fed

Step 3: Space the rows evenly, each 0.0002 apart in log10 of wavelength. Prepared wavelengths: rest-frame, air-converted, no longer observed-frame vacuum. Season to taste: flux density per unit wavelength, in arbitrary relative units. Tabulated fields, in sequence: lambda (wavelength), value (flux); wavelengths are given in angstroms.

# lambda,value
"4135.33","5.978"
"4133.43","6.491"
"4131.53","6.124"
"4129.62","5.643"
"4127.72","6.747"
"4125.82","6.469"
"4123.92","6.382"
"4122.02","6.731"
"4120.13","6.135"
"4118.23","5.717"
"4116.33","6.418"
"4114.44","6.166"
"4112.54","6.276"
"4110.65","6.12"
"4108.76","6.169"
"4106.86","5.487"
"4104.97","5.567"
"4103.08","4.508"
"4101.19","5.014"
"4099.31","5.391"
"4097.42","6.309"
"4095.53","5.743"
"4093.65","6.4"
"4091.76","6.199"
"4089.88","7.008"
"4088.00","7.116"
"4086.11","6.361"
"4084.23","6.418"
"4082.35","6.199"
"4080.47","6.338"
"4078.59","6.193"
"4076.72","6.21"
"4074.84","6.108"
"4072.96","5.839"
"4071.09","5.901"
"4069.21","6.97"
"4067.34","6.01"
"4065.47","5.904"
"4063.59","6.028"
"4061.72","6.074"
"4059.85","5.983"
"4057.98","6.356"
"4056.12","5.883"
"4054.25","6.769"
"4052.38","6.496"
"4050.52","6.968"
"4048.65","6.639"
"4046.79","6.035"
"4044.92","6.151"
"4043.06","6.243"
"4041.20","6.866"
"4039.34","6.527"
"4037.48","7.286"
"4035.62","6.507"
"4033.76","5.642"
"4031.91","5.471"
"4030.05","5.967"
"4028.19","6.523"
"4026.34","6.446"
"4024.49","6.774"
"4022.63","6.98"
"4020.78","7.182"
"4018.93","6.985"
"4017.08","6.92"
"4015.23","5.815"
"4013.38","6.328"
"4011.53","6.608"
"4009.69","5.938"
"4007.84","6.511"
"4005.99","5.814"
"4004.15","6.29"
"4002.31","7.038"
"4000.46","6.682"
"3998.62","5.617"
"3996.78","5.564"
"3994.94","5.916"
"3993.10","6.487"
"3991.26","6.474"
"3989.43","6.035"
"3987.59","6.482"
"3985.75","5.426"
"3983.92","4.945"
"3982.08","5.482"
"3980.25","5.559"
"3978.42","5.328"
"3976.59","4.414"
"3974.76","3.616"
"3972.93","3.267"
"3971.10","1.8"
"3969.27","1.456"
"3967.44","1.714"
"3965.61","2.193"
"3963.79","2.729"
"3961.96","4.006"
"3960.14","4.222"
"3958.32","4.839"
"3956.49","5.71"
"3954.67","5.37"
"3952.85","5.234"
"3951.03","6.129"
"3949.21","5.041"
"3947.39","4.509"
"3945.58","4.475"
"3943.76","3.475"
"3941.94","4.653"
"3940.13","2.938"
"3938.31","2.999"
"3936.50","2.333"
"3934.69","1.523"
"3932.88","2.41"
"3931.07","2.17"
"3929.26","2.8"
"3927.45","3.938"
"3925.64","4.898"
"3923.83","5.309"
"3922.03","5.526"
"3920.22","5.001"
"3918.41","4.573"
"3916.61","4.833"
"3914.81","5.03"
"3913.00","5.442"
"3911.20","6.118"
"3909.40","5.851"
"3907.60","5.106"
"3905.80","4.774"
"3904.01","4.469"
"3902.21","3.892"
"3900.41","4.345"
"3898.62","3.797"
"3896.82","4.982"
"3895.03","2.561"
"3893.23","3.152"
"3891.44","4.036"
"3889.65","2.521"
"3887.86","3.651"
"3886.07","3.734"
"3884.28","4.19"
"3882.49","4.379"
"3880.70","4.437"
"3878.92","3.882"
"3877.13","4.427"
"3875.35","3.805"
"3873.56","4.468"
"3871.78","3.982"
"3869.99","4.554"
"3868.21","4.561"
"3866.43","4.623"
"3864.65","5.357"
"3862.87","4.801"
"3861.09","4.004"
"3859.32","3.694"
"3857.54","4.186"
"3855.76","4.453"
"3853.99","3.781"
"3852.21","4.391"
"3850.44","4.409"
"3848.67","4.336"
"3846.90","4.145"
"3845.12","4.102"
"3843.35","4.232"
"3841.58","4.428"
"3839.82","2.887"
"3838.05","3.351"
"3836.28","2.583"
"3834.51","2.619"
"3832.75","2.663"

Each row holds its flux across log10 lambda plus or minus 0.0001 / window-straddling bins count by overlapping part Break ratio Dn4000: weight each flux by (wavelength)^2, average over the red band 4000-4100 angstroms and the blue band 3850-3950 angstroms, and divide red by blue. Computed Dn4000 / 1.6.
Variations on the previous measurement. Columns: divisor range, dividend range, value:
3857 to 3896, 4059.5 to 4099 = 1.71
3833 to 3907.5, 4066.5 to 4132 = 1.71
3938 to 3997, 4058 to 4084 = 1.44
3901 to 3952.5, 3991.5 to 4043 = 1.56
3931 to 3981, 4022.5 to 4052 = 1.79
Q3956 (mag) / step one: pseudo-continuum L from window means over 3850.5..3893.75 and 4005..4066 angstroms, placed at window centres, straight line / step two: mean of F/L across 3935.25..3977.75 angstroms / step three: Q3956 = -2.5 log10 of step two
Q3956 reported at 0.36 mag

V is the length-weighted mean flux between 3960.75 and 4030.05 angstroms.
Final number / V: 5.4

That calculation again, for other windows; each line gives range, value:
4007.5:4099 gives 6.36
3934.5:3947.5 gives 3.4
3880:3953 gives 4.16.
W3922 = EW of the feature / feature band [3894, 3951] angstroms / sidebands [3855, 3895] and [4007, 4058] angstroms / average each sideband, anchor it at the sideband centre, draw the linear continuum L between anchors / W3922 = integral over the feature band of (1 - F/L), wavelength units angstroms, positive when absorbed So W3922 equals 6.8 angstroms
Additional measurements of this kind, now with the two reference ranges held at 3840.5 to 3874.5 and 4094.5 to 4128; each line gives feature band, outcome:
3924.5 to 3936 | 4.3 angstroms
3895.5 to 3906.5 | 0.7 angstroms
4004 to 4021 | -3.5 angstroms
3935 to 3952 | 3.2 angstroms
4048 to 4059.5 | -1.9 angstroms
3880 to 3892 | 1.8 angstroms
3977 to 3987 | -0.4 angstroms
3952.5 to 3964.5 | 0.9 angstroms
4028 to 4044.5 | -2.6 angstroms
